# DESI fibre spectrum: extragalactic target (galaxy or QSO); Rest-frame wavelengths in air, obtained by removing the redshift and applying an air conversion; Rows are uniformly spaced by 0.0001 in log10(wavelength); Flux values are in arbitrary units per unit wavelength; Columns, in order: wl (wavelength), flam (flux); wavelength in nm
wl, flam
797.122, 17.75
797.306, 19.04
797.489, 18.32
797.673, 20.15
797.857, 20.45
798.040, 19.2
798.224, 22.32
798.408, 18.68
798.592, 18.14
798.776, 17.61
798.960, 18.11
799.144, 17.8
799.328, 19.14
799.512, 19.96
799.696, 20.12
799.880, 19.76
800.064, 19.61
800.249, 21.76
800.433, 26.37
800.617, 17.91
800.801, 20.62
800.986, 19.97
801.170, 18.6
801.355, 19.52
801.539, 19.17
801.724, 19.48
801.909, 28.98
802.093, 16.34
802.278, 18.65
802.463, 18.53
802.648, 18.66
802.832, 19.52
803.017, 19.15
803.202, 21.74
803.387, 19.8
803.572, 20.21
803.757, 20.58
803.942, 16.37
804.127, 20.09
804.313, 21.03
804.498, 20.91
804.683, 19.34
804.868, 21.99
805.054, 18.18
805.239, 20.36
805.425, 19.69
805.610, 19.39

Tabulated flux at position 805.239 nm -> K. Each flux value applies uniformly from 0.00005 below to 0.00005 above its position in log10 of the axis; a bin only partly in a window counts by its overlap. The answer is 20.36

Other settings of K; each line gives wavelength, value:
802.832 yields 19.52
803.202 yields 21.74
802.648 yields 18.66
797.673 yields 20.15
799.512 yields 19.96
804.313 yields 21.03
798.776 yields 17.61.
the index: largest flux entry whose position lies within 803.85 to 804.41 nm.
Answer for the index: 21.03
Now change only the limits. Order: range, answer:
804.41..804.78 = 20.91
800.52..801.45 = 20.62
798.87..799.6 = 19.96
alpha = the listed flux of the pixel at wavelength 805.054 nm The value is 18.18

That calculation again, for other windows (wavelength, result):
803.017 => 19.15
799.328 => 19.14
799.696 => 20.12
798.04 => 19.2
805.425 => 19.69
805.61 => 19.39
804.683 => 19.34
